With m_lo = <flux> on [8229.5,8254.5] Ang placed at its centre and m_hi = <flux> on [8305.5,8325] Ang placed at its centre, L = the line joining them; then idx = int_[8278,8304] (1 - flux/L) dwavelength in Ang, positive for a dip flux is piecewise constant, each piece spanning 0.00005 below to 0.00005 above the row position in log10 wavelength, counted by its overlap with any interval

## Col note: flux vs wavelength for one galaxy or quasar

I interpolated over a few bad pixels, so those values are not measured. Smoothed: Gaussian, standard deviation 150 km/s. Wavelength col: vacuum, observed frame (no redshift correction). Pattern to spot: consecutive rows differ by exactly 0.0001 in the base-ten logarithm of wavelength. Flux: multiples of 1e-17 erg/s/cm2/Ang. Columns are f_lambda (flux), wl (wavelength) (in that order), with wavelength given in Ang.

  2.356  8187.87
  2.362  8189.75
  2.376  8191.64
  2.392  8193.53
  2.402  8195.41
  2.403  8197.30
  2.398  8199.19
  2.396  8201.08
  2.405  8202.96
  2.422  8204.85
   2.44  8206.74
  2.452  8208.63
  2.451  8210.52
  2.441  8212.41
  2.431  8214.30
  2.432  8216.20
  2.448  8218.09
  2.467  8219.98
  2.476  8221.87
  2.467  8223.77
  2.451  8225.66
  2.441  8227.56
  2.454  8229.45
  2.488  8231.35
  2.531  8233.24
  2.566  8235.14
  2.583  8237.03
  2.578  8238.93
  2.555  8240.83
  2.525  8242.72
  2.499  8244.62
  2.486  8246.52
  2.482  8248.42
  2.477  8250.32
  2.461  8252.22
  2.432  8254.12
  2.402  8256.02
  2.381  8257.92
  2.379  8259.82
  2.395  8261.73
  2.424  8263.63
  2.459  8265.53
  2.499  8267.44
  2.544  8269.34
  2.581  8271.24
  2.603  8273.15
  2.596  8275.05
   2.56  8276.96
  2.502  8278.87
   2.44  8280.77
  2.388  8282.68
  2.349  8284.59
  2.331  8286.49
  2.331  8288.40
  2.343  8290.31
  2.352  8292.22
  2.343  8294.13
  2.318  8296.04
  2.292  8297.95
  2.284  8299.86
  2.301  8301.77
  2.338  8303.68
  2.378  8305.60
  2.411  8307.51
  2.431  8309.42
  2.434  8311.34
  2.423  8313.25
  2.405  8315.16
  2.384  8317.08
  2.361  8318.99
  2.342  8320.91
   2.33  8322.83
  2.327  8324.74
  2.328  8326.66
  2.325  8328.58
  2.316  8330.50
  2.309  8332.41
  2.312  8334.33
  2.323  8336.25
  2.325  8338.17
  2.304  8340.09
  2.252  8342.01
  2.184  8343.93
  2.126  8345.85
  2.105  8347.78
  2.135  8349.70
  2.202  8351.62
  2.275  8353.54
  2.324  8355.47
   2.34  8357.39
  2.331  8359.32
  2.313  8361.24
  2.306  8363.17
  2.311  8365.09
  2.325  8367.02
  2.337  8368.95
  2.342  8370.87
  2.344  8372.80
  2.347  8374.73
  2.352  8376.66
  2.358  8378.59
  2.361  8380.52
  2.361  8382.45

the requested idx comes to 0.8 Ang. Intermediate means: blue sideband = 2.51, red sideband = 2.39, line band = 2.35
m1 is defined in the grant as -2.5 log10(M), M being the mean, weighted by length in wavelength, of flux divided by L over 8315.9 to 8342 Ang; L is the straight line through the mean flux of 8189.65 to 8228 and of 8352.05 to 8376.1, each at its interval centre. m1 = 0.009 mag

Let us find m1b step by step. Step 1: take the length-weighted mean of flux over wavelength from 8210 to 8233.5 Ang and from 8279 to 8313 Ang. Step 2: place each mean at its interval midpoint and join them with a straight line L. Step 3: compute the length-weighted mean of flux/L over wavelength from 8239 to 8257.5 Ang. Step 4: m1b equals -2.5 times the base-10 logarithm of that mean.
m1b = -0.03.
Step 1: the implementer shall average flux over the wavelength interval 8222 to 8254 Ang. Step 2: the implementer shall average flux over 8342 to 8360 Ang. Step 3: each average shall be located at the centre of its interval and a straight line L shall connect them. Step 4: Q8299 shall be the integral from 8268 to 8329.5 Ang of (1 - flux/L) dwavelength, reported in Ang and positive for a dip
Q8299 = -1.2 Ang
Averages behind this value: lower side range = 2.5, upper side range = 2.22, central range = 2.4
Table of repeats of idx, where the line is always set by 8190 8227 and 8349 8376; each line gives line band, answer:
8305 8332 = -0.35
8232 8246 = -0.83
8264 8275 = -0.73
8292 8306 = 0.20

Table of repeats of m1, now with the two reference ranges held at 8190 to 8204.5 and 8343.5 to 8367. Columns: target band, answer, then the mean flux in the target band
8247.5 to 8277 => -0.06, 2.48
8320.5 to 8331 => -0.02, 2.33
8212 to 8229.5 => -0.03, 2.45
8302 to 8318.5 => -0.05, 2.4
